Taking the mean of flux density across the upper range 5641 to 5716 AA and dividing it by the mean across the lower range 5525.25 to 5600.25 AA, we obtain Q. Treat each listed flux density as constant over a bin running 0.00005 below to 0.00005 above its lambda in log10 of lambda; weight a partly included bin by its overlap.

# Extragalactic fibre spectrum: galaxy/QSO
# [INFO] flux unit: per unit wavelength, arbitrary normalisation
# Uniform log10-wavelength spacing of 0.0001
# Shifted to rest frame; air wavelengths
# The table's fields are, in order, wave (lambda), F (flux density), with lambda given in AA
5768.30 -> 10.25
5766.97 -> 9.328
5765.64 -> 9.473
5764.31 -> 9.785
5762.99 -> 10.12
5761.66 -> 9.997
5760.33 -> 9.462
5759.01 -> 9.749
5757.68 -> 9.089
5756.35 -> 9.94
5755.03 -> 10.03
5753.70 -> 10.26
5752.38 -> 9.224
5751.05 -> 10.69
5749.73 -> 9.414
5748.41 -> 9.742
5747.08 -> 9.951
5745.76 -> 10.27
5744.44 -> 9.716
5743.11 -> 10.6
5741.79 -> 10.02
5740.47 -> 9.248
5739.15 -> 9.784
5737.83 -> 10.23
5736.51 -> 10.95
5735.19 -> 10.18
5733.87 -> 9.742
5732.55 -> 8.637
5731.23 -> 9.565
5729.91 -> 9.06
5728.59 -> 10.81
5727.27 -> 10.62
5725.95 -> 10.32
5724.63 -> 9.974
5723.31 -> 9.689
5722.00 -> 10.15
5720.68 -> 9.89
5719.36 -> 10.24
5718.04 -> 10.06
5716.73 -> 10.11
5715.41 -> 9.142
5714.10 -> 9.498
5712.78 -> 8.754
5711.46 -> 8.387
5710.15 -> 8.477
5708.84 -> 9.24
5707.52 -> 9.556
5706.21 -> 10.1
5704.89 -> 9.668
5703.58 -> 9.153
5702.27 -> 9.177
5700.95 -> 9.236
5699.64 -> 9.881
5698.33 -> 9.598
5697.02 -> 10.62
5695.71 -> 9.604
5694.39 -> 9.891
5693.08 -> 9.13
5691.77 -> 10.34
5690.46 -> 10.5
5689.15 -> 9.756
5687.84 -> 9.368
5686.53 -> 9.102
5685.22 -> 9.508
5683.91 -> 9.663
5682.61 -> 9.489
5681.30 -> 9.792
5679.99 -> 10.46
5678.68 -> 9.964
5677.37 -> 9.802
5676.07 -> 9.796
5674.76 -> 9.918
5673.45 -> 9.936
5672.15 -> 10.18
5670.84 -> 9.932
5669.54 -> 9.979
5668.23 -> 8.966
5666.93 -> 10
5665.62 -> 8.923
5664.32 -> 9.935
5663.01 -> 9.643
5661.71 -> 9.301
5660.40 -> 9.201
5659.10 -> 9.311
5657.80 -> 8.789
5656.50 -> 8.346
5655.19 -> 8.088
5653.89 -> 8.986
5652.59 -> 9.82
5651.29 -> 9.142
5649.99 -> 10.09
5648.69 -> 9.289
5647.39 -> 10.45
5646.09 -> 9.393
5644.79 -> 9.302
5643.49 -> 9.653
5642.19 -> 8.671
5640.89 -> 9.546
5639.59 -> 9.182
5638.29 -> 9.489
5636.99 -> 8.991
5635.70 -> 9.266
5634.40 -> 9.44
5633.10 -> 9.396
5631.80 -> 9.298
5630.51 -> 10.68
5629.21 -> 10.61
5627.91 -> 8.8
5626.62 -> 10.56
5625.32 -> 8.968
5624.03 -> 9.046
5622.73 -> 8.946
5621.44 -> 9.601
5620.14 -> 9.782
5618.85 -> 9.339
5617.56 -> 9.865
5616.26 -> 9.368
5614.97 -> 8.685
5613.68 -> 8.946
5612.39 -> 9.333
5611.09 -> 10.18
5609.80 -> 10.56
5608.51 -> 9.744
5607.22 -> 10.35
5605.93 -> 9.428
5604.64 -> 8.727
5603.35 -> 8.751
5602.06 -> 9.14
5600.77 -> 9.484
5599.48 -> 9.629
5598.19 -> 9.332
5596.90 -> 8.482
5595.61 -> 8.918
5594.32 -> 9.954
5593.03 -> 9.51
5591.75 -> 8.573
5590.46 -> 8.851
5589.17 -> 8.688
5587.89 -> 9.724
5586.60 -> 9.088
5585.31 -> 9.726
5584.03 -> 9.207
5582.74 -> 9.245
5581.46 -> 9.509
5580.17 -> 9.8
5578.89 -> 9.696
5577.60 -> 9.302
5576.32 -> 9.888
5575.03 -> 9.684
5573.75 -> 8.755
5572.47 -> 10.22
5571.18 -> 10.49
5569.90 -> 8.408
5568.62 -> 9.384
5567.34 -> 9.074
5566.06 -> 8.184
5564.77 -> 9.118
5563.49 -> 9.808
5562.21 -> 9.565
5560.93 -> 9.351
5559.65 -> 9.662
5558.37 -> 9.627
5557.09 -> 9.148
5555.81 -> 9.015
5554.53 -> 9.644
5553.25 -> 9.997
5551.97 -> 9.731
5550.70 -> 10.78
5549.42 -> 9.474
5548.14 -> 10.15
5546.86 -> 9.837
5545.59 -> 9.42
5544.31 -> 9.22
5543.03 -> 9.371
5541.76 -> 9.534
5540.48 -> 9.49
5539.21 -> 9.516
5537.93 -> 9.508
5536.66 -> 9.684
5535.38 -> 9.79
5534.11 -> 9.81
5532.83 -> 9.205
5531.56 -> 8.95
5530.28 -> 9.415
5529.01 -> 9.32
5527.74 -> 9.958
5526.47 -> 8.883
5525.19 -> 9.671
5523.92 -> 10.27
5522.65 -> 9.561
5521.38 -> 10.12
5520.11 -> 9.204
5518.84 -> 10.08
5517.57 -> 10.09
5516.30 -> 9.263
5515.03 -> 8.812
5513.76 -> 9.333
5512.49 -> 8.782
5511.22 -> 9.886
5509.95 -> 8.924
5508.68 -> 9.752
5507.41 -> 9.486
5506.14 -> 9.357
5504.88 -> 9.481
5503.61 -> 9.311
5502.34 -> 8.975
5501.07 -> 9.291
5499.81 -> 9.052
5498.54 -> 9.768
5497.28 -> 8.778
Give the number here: 1.01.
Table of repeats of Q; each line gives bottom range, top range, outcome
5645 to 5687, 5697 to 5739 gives 1.02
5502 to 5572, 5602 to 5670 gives 0.99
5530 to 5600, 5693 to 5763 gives 1.03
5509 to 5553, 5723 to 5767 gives 1.03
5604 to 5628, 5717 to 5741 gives 1.05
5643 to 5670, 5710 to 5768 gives 1.05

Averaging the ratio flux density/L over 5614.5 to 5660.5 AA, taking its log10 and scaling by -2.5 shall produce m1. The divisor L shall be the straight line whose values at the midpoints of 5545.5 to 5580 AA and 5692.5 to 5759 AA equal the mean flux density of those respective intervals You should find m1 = 0.03 mag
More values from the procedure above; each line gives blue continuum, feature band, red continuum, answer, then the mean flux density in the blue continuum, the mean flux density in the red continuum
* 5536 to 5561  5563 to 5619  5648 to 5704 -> 0.027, 9.61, 9.58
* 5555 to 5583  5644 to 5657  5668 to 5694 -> 0.044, 9.41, 9.79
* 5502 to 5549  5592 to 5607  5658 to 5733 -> 0.039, 9.5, 9.66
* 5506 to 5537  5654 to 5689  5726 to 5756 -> 0.034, 9.5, 9.95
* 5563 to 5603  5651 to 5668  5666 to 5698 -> 0.059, 9.31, 9.81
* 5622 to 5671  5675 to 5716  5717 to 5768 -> 0.009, 9.4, 9.9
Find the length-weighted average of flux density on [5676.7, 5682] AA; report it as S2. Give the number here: 10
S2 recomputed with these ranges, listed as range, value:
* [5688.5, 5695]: 9.93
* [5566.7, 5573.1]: 9.52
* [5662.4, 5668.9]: 9.48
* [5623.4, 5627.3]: 9.54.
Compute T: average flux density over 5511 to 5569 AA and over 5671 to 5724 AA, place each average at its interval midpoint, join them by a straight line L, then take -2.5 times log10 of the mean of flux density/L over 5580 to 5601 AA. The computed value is 0.04 mag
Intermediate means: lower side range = 9.51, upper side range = 9.67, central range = 9.26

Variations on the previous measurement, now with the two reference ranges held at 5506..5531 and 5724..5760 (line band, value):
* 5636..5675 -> 0.04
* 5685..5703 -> 0.01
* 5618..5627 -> 0.03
